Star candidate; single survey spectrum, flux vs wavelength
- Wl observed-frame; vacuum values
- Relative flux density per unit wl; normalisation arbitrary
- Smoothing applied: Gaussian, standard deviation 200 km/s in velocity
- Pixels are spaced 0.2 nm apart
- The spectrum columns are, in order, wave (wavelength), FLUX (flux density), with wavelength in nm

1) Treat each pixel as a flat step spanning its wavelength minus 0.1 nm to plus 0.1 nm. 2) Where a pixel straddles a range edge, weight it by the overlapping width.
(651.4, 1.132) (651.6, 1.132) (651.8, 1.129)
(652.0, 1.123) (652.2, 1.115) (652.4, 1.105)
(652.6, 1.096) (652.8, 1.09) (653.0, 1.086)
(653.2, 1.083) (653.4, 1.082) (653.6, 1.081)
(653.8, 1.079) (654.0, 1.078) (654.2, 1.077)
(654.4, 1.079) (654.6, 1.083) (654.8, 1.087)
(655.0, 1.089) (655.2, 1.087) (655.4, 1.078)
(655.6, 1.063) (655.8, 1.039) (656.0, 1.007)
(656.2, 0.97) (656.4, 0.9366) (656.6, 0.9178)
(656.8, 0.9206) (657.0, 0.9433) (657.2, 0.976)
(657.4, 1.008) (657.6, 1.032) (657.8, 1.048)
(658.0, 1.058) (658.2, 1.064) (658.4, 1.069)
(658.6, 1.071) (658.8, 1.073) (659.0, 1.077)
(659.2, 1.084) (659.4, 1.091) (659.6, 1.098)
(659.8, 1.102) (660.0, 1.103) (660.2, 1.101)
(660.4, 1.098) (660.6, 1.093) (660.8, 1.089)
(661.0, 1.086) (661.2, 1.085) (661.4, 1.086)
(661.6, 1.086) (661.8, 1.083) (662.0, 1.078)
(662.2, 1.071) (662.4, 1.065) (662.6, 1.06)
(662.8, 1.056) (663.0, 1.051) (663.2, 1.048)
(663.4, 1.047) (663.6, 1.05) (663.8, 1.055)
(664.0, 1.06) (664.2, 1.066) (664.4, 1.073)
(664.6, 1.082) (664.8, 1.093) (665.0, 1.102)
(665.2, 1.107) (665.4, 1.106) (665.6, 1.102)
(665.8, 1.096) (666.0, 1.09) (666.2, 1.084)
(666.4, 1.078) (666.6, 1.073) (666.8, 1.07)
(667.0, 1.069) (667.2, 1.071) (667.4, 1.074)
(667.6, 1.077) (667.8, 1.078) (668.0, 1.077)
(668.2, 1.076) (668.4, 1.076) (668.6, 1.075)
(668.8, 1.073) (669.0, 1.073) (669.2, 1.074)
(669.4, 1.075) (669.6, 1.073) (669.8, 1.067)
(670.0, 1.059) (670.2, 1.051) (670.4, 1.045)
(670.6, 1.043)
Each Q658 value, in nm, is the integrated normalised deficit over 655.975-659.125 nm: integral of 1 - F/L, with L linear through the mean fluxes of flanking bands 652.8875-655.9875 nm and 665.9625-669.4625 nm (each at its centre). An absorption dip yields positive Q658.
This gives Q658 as 0.19 nm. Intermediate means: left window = 1.08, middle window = 1.01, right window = 1.08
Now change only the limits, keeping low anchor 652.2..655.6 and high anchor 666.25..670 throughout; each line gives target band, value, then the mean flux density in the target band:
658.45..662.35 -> -0.02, 1.09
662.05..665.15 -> 0.03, 1.07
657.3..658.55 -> 0.04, 1.05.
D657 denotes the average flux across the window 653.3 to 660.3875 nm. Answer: 1.05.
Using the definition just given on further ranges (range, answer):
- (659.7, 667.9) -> 1.08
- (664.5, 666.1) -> 1.1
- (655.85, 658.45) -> 0.996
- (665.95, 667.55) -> 1.08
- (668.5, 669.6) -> 1.07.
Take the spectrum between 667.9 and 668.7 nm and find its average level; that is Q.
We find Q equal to 1.08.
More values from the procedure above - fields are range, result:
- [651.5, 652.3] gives 1.12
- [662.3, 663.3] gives 1.06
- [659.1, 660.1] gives 1.1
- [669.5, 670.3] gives 1.06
